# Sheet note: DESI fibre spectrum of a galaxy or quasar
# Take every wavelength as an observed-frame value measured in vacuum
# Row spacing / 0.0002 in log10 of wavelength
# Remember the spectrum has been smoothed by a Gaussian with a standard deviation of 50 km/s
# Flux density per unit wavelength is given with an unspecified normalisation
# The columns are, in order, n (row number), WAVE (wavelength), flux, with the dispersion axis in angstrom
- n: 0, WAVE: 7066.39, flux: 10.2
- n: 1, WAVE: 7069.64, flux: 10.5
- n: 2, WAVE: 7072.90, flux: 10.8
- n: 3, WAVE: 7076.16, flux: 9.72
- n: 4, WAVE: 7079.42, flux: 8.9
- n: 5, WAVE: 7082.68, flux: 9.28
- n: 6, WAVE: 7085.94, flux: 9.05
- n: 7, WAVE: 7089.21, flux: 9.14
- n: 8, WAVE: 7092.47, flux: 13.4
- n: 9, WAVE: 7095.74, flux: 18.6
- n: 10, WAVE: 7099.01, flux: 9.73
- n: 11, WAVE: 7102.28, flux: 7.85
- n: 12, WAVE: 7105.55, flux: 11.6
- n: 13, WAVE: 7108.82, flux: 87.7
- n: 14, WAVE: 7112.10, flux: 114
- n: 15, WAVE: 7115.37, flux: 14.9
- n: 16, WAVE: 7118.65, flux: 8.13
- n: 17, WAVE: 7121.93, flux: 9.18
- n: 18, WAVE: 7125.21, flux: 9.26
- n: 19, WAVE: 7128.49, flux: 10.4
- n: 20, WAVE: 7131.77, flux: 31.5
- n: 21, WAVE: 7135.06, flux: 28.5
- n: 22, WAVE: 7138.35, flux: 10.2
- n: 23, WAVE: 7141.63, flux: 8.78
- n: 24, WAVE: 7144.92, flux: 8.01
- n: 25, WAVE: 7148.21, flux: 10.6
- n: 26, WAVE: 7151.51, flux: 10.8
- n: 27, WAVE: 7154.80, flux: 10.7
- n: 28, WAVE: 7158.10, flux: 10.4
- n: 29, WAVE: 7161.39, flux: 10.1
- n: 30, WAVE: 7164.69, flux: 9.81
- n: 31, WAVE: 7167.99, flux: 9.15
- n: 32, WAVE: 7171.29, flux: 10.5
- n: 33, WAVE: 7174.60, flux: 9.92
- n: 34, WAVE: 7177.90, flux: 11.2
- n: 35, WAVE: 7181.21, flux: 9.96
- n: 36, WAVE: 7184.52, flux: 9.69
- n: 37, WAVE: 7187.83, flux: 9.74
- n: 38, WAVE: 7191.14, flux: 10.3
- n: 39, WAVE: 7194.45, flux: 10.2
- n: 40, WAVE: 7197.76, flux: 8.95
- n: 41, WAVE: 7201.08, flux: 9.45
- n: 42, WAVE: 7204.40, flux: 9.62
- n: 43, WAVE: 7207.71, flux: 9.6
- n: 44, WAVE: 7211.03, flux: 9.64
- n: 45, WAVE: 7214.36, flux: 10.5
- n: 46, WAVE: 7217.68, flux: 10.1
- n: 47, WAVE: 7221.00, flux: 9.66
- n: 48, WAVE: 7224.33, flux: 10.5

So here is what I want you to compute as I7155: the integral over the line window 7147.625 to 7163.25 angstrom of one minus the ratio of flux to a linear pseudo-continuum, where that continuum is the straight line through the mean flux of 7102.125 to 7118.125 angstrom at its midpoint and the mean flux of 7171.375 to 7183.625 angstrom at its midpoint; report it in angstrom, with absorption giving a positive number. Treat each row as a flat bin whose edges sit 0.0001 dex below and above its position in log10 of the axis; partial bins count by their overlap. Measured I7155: 8.3 angstrom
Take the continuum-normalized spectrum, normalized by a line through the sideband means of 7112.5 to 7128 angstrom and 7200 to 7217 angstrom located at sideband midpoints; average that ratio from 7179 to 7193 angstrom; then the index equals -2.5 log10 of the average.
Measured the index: 0.20 mag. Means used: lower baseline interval 18.6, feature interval 9.97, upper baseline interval 9.79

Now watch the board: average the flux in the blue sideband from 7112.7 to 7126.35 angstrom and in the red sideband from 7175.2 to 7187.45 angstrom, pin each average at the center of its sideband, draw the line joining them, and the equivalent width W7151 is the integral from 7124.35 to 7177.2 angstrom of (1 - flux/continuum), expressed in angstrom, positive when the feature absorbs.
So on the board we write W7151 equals 7.0 angstrom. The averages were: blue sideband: 18.3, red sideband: 10.2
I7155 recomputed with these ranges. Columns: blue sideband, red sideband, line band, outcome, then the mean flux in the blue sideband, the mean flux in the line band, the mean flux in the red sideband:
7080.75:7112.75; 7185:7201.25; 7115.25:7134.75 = 5.7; 26.3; 14.8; 9.75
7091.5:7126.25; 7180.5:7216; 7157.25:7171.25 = 5.7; 28.3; 9.91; 9.78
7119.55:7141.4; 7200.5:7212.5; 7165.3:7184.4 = 3.2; 15.7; 10.1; 9.59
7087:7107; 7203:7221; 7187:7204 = 0.7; 11.6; 9.72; 9.88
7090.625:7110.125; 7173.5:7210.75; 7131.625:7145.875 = 1.4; 23.6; 16.4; 9.87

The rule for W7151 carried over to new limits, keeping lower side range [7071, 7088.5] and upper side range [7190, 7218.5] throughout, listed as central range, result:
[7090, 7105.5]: -4.15 angstrom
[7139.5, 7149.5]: 0.56 angstrom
